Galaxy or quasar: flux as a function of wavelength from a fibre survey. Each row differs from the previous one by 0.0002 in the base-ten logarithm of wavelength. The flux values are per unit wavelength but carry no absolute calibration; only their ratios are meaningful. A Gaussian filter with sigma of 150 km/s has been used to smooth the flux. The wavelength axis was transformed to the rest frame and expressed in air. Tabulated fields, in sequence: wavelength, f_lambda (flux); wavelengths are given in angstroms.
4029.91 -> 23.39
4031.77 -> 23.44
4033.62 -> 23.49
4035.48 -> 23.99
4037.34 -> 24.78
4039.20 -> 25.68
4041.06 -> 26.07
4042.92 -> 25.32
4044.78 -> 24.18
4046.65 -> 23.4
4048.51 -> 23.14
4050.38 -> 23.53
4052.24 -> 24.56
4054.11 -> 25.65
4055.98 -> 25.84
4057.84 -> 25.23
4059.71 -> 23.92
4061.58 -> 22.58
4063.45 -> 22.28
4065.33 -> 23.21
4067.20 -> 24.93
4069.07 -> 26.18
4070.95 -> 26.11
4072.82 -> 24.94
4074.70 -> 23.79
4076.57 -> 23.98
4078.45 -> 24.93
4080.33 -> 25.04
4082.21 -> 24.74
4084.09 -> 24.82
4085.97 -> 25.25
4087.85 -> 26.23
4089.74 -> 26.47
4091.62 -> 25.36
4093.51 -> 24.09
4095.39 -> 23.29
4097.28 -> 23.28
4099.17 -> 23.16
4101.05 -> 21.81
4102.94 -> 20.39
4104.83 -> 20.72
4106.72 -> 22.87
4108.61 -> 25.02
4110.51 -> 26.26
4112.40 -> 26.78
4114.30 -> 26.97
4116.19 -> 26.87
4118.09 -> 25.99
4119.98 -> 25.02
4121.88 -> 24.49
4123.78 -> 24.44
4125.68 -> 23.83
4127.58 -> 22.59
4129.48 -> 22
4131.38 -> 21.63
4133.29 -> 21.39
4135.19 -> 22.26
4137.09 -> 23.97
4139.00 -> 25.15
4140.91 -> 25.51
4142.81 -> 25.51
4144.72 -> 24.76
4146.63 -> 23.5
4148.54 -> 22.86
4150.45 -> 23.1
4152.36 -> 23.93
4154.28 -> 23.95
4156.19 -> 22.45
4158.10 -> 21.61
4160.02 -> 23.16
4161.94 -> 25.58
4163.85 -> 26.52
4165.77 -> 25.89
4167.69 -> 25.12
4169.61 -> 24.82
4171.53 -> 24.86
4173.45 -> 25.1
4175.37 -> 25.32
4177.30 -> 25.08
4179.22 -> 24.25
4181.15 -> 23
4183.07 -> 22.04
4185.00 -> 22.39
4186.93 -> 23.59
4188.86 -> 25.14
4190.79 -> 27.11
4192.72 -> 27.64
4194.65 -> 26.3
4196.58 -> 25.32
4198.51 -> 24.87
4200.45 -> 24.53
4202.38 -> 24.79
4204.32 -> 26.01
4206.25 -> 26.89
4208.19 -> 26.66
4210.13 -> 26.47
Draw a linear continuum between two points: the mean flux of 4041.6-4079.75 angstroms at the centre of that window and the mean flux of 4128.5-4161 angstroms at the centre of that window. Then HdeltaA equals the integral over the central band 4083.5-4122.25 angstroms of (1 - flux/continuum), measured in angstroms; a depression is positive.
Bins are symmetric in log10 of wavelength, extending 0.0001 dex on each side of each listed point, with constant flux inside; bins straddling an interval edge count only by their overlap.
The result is -1.1 angstroms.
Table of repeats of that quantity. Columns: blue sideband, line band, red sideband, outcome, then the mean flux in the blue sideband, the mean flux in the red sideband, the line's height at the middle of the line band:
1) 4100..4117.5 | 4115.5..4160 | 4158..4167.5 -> 1.48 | 24.2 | 24.9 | 24.6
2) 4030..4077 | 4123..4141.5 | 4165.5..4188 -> 0.82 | 24.4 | 24.2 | 24.3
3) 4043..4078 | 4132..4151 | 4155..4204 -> 0.61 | 24.3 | 24.7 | 24.6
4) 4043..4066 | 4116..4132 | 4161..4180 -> 0.48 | 24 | 25.3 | 24.8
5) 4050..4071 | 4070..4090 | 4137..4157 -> -0.58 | 24.5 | 24.1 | 24.4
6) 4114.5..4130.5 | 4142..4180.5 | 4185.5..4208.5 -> 1.16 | 24.5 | 25.6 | 25.1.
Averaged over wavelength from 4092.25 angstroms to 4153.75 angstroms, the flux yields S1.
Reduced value 23.9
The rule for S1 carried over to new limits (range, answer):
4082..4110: 23.8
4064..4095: 24.9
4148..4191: 24.2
